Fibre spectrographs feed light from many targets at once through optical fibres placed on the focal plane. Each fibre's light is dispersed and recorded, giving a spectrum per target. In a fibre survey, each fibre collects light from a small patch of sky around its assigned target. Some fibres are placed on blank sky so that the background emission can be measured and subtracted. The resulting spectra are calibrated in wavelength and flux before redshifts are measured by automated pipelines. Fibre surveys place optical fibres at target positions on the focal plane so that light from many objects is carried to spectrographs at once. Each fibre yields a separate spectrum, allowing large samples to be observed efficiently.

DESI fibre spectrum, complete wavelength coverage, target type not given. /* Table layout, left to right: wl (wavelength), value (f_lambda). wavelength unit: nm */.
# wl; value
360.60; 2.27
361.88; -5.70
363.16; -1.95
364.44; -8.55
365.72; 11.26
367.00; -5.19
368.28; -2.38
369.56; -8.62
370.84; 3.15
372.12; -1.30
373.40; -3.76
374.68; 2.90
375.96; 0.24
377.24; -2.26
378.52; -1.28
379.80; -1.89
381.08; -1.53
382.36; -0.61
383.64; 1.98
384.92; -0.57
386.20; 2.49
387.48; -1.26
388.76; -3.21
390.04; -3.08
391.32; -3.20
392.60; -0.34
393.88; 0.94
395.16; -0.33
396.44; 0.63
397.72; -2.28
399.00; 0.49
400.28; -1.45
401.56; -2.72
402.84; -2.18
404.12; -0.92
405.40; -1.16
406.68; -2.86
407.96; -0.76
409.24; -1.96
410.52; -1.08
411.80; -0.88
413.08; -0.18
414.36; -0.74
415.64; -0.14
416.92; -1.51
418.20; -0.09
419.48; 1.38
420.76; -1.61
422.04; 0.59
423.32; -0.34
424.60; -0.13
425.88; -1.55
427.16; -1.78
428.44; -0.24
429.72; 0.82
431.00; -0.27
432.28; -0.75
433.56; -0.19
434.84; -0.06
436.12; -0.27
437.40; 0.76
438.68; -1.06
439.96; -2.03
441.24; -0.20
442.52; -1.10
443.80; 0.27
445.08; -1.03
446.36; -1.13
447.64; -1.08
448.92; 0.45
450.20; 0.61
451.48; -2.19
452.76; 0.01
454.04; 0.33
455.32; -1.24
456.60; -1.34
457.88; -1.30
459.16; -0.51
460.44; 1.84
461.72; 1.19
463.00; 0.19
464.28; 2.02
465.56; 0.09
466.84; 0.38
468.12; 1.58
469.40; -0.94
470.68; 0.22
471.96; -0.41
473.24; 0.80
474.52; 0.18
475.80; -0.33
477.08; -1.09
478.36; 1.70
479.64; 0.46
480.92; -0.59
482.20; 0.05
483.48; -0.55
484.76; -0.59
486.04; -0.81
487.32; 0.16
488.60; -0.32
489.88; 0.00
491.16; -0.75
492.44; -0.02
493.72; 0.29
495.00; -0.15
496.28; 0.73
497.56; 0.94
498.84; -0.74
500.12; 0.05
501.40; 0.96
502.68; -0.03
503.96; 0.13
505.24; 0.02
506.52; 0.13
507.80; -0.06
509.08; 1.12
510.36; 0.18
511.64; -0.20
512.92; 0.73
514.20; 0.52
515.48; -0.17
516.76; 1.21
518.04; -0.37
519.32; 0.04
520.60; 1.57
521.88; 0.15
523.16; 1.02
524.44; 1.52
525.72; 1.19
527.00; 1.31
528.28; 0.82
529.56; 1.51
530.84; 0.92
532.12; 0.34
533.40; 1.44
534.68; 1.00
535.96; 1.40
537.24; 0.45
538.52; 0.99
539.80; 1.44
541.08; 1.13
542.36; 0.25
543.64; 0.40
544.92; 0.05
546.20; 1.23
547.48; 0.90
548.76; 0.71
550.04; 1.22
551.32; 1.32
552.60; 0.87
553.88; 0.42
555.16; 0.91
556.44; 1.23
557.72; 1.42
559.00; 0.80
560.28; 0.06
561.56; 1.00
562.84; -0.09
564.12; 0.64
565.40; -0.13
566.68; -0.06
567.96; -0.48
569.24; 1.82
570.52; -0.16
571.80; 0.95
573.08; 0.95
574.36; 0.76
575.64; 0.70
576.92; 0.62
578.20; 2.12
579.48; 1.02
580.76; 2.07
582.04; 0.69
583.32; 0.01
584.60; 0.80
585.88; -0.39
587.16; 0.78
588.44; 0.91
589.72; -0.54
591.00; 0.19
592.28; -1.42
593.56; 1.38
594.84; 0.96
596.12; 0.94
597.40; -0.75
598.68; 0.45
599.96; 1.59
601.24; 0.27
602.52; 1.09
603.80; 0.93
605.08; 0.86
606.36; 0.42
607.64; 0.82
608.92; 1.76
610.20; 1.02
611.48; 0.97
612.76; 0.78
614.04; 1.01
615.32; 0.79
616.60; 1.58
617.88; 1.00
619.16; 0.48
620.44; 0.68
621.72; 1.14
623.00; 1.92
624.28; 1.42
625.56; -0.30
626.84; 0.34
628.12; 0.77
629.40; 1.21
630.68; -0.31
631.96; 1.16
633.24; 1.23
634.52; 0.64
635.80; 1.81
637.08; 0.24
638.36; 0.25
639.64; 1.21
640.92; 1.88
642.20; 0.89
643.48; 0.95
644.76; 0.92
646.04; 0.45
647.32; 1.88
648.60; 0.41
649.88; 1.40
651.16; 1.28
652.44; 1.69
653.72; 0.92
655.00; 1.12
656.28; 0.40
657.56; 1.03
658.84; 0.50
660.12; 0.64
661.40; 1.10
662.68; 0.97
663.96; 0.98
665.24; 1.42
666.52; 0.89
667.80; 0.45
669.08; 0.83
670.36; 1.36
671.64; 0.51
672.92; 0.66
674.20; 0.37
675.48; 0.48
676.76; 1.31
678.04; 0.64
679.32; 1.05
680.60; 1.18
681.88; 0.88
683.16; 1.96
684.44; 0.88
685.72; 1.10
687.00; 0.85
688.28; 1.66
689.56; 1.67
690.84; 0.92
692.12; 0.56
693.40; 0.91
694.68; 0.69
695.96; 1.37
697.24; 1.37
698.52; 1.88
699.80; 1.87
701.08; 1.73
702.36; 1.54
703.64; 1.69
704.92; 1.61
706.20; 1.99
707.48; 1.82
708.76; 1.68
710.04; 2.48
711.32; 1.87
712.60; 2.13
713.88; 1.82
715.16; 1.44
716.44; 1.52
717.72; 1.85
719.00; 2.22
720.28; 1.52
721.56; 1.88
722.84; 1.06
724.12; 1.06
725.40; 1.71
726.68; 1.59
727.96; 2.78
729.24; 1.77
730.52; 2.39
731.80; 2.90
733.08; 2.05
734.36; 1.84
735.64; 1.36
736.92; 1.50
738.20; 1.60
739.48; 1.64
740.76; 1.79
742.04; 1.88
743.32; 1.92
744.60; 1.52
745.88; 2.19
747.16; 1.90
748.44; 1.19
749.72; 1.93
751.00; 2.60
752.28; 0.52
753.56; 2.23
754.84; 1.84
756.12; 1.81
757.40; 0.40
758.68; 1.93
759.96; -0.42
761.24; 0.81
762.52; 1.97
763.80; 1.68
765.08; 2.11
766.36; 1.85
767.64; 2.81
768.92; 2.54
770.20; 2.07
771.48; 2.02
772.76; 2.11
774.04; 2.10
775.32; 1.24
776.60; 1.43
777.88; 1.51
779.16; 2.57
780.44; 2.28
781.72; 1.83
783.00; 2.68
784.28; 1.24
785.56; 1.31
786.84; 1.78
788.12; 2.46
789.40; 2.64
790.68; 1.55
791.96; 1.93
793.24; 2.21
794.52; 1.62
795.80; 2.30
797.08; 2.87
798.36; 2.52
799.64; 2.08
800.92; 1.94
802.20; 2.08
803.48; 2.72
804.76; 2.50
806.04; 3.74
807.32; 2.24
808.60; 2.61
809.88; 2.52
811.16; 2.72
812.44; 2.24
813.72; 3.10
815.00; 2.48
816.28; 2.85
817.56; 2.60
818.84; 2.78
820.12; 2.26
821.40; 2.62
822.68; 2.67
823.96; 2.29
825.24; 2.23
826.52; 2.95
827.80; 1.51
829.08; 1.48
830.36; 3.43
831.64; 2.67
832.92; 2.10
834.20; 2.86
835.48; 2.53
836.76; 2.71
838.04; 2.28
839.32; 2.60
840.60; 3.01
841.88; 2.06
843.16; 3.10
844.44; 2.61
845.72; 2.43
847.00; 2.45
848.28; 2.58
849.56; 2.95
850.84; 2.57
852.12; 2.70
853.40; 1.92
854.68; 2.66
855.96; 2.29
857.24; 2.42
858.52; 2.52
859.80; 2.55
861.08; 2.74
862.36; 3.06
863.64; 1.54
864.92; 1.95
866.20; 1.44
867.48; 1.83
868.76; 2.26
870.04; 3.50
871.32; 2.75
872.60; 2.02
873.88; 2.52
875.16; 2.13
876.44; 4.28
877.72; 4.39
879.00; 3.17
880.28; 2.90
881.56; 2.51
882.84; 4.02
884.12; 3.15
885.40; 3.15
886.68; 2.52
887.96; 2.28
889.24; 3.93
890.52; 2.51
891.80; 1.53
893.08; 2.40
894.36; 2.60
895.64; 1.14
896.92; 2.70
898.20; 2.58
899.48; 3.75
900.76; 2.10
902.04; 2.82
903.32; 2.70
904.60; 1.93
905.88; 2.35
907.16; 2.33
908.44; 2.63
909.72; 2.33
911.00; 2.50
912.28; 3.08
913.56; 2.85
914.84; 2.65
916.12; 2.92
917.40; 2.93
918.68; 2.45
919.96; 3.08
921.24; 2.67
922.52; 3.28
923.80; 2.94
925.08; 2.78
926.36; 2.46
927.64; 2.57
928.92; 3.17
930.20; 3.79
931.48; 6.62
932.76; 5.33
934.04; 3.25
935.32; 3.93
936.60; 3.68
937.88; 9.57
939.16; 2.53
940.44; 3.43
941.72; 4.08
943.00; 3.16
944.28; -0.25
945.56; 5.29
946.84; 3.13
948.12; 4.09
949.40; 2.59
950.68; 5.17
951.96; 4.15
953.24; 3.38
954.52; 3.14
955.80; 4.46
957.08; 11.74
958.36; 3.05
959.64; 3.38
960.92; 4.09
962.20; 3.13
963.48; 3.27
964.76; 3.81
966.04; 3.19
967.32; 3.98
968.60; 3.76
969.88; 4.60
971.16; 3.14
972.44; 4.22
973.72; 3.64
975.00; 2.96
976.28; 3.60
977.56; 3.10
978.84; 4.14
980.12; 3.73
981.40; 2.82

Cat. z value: 0.758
